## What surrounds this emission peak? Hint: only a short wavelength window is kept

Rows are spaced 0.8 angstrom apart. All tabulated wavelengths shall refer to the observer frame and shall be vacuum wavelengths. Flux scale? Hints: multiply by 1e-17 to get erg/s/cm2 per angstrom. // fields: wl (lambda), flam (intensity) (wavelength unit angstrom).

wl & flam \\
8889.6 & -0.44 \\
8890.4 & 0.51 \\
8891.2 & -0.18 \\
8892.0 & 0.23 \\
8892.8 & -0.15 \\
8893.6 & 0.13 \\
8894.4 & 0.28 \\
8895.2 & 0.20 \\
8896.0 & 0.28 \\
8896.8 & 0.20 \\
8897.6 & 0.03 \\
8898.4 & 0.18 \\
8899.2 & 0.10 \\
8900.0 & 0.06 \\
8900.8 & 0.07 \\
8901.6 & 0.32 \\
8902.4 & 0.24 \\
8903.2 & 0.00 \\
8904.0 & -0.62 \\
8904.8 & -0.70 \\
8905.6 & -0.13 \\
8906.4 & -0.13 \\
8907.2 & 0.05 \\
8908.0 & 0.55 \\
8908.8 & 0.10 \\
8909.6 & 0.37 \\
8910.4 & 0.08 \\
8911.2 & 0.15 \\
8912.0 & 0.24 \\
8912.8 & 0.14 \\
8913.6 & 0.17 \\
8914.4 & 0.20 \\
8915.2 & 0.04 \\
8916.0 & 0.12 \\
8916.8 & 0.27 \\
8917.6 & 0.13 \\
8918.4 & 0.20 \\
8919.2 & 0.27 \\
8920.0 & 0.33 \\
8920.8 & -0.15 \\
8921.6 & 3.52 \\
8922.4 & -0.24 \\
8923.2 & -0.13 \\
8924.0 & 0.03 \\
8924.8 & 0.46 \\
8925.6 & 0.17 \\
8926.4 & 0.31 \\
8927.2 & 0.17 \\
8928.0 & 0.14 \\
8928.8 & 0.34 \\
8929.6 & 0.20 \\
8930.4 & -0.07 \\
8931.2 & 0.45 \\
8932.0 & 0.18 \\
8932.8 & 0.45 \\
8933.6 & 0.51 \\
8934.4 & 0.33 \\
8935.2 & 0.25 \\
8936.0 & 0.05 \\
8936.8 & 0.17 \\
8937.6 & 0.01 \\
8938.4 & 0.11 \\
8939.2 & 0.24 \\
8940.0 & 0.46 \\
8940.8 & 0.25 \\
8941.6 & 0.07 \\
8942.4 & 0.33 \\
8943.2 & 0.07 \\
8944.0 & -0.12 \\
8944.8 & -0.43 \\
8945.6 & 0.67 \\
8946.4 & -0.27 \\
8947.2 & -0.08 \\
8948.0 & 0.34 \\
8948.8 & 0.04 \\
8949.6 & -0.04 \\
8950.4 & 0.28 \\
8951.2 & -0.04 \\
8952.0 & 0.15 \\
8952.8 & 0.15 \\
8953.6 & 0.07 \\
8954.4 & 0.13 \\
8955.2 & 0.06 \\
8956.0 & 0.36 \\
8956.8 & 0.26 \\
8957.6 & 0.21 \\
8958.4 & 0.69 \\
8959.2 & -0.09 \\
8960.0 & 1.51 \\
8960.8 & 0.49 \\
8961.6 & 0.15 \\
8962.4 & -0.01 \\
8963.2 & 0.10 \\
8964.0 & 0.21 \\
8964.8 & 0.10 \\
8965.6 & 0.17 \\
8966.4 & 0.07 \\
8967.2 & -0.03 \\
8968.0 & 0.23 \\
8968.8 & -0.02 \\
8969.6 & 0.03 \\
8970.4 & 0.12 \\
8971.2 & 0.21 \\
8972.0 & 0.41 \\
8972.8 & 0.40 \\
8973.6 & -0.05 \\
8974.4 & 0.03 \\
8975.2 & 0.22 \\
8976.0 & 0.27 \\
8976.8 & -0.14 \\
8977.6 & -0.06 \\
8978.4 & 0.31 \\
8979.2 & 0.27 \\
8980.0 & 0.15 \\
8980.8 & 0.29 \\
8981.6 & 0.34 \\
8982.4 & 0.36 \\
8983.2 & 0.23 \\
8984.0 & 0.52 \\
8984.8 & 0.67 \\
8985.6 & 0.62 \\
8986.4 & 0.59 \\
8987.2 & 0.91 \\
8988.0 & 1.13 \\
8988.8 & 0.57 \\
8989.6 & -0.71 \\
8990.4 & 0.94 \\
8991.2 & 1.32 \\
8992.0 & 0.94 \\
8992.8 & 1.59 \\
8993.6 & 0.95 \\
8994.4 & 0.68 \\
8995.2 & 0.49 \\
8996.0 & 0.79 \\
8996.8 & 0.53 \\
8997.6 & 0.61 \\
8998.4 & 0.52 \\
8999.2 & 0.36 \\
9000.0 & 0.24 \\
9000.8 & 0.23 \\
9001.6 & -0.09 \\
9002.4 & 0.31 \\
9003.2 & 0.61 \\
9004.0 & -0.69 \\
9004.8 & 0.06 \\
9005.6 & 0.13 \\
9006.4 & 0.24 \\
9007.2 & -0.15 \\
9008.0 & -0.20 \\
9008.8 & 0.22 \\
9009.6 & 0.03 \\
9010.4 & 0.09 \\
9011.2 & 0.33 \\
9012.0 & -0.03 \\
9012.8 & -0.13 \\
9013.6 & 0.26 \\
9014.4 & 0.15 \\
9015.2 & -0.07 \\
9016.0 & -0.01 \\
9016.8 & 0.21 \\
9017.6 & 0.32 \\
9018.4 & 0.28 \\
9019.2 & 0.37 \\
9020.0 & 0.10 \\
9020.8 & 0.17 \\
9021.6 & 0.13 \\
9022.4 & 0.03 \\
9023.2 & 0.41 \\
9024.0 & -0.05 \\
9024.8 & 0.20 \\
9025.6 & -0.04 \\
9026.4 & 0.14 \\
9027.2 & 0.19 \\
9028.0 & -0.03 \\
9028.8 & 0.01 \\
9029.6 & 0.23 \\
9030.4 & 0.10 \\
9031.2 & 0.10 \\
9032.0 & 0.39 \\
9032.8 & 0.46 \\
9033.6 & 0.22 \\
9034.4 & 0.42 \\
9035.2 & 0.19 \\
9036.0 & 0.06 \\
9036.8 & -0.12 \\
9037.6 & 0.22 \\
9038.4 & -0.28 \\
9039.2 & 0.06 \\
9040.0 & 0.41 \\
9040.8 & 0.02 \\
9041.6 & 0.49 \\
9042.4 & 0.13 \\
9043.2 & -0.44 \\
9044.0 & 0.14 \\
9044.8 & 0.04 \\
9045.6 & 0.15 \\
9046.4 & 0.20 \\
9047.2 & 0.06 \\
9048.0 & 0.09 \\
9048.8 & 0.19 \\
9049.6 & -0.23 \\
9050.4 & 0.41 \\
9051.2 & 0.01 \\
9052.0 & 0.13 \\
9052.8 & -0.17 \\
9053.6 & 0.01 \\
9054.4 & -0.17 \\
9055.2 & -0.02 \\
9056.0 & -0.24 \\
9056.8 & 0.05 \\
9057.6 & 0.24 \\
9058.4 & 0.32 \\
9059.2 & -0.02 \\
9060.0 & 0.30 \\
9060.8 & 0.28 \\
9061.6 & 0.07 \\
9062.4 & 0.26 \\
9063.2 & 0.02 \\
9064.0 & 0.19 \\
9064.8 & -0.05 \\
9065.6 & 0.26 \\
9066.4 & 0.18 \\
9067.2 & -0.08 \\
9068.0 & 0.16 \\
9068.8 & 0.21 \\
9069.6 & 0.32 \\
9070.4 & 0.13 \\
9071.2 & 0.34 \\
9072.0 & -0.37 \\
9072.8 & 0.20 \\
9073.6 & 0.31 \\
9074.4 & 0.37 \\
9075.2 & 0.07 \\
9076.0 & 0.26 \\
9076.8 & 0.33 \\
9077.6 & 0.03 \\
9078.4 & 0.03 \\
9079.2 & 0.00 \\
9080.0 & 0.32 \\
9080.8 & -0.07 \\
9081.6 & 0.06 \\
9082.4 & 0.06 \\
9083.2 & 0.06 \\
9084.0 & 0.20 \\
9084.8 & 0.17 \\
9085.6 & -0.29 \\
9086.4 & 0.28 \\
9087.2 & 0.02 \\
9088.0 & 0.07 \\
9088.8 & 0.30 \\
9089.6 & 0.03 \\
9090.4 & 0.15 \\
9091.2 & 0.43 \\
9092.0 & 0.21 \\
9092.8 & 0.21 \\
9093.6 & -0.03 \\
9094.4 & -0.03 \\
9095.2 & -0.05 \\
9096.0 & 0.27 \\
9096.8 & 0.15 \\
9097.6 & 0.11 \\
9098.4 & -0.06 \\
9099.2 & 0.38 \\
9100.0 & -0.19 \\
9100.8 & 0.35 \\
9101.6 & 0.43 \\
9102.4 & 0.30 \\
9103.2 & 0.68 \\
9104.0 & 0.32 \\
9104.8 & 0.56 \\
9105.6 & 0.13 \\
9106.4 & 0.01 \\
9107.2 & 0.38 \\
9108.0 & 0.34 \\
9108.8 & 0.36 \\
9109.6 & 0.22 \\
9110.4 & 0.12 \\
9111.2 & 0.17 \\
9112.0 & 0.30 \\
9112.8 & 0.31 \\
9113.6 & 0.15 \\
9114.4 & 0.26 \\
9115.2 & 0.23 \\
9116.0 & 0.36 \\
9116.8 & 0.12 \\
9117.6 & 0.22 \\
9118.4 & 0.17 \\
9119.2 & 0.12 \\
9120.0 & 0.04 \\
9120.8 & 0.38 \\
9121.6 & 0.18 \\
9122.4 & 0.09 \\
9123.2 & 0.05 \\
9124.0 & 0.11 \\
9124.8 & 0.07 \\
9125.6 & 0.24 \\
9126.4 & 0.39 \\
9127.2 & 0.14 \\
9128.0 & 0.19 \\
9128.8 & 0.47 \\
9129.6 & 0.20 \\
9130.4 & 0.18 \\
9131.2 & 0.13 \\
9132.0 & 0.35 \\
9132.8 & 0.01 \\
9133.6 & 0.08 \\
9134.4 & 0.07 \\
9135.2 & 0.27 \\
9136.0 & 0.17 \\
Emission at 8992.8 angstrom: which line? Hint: [O II]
